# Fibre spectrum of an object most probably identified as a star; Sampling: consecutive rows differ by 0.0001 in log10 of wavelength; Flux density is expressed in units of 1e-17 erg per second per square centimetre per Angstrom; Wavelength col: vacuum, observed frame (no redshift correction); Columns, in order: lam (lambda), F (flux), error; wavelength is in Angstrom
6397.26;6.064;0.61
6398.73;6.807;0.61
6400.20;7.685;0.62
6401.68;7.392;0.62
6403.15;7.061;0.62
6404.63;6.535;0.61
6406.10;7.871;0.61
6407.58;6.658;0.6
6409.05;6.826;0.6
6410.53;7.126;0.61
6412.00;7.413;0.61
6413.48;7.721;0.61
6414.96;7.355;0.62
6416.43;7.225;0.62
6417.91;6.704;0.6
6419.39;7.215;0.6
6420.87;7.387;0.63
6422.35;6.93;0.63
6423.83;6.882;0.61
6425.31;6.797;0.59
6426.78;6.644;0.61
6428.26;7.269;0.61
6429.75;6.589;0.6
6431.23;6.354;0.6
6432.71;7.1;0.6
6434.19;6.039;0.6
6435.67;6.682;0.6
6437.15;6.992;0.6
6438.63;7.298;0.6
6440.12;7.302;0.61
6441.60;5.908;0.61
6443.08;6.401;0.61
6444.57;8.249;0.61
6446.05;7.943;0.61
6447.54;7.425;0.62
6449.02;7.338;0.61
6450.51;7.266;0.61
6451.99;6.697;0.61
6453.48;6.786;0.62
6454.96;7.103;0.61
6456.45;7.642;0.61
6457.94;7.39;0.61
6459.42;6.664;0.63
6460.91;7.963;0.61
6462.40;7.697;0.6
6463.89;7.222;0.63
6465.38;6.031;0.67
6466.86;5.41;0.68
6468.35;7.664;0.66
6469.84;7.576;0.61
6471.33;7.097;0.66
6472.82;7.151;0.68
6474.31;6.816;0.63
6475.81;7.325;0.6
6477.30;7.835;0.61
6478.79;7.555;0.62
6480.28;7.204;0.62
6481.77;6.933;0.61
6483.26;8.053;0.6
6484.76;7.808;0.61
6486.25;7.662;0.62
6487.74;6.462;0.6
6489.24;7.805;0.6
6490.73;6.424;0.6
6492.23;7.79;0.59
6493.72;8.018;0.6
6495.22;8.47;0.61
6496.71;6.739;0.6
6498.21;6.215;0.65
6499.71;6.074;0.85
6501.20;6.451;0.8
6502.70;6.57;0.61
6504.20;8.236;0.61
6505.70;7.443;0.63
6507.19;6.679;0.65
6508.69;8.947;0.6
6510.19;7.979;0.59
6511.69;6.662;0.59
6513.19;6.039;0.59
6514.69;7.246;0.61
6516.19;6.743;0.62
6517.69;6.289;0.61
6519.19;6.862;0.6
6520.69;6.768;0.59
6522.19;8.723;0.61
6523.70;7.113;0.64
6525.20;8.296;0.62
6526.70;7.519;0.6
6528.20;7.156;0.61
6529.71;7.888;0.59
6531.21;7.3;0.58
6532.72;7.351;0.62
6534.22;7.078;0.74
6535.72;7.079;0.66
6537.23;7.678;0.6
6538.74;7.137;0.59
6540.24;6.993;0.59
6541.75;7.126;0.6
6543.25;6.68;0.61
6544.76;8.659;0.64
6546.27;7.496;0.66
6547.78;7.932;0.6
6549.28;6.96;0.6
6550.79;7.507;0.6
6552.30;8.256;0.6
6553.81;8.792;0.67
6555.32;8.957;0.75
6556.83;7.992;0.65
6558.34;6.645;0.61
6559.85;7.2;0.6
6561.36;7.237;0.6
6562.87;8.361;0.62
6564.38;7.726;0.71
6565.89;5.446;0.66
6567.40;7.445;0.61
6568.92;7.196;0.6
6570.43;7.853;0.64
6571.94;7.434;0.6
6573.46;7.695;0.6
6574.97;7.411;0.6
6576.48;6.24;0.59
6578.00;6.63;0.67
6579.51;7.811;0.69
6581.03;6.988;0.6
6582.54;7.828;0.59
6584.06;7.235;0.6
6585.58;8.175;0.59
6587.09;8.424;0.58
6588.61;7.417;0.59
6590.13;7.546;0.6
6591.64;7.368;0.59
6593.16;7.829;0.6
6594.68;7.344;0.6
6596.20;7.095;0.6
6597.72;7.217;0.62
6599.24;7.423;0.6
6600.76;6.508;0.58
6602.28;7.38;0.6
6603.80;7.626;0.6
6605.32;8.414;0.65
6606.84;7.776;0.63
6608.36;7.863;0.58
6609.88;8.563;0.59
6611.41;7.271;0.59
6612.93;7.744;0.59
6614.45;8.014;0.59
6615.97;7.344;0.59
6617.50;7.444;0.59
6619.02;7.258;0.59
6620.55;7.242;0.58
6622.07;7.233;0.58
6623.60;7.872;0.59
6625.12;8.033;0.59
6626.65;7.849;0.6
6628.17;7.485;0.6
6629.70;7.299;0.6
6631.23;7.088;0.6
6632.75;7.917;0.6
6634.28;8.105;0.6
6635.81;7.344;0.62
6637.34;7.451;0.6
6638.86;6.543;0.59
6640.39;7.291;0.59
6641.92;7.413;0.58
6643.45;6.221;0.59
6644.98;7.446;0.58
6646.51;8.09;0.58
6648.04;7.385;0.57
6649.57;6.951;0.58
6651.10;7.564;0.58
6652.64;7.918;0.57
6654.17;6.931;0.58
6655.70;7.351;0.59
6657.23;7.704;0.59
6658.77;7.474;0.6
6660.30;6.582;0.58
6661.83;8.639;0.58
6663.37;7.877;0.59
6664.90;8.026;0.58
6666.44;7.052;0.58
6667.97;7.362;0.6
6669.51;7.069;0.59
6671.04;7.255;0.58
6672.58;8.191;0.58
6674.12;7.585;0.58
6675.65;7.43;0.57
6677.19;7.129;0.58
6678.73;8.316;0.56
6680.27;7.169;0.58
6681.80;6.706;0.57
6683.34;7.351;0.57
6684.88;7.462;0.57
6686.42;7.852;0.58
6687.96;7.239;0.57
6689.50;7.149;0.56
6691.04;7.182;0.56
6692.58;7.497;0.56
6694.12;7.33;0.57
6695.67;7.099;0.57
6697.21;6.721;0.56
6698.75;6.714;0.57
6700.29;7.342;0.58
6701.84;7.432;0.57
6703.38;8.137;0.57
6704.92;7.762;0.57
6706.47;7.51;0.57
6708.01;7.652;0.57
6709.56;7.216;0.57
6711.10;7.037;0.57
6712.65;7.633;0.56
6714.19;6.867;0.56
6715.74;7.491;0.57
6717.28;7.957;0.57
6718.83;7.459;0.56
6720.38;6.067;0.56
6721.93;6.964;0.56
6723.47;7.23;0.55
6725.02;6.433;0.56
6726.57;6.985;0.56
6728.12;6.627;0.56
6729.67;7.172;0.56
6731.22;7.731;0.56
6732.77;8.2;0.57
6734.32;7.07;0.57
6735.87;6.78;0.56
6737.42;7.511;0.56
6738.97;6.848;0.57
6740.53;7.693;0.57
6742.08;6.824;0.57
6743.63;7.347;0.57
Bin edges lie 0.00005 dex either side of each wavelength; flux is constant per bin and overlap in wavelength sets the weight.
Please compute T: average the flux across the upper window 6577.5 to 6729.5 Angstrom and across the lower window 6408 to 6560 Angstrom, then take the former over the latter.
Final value 1.0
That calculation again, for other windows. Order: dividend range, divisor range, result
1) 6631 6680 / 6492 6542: 1.03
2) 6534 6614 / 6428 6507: 1.05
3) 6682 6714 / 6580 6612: 0.97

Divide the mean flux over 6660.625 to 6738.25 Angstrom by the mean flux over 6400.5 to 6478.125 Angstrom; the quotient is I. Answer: 1.0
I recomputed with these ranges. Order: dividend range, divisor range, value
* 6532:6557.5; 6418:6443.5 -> 1.12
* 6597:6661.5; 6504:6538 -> 1.02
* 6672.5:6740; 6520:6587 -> 0.97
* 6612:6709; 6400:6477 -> 1.05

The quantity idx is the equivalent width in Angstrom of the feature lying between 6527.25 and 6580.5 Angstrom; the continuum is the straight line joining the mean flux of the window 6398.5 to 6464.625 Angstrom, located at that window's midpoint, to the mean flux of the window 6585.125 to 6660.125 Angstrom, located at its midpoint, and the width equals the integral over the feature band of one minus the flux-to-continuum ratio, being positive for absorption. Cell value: -0.6 Angstrom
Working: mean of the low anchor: 7.1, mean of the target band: 7.44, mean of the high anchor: 7.51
